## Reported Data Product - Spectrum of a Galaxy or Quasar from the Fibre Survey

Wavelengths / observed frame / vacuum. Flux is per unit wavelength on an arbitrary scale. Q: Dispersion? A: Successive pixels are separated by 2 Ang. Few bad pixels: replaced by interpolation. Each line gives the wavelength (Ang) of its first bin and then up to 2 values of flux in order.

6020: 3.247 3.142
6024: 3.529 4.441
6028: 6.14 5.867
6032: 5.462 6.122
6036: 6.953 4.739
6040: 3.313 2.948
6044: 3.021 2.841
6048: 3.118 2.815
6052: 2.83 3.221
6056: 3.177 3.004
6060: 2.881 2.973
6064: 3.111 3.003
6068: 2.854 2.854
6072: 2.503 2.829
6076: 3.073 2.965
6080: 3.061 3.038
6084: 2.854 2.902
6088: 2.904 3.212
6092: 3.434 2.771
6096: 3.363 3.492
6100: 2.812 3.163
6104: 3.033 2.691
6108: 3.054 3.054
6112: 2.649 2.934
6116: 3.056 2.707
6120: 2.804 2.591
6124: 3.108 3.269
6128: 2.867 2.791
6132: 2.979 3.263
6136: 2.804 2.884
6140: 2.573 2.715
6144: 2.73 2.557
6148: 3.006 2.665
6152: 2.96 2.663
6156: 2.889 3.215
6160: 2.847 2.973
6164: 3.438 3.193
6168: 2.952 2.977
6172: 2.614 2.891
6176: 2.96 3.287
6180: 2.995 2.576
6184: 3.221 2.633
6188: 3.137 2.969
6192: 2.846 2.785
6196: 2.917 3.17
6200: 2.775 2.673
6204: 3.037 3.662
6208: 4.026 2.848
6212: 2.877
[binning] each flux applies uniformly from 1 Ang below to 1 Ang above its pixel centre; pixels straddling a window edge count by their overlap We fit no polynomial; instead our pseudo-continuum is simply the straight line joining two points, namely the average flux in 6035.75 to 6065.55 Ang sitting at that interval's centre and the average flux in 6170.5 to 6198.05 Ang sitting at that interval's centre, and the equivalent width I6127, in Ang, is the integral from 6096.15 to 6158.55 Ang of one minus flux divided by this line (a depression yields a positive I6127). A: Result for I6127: 3.6 Ang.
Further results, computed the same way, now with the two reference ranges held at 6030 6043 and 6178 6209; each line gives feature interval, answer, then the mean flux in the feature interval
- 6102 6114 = 3.46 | 2.92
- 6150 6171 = 2.74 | 2.99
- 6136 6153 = 4.11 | 2.76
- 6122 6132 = 2.33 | 2.96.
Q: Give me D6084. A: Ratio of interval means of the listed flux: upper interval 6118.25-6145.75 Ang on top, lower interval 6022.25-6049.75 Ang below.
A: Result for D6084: 0.65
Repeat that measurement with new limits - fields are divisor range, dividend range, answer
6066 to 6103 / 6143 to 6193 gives 0.97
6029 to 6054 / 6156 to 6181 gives 0.73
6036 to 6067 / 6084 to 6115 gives 0.93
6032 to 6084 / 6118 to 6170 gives 0.86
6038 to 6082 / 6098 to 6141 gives 0.97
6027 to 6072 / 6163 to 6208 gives 0.80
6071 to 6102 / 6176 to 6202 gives 0.97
